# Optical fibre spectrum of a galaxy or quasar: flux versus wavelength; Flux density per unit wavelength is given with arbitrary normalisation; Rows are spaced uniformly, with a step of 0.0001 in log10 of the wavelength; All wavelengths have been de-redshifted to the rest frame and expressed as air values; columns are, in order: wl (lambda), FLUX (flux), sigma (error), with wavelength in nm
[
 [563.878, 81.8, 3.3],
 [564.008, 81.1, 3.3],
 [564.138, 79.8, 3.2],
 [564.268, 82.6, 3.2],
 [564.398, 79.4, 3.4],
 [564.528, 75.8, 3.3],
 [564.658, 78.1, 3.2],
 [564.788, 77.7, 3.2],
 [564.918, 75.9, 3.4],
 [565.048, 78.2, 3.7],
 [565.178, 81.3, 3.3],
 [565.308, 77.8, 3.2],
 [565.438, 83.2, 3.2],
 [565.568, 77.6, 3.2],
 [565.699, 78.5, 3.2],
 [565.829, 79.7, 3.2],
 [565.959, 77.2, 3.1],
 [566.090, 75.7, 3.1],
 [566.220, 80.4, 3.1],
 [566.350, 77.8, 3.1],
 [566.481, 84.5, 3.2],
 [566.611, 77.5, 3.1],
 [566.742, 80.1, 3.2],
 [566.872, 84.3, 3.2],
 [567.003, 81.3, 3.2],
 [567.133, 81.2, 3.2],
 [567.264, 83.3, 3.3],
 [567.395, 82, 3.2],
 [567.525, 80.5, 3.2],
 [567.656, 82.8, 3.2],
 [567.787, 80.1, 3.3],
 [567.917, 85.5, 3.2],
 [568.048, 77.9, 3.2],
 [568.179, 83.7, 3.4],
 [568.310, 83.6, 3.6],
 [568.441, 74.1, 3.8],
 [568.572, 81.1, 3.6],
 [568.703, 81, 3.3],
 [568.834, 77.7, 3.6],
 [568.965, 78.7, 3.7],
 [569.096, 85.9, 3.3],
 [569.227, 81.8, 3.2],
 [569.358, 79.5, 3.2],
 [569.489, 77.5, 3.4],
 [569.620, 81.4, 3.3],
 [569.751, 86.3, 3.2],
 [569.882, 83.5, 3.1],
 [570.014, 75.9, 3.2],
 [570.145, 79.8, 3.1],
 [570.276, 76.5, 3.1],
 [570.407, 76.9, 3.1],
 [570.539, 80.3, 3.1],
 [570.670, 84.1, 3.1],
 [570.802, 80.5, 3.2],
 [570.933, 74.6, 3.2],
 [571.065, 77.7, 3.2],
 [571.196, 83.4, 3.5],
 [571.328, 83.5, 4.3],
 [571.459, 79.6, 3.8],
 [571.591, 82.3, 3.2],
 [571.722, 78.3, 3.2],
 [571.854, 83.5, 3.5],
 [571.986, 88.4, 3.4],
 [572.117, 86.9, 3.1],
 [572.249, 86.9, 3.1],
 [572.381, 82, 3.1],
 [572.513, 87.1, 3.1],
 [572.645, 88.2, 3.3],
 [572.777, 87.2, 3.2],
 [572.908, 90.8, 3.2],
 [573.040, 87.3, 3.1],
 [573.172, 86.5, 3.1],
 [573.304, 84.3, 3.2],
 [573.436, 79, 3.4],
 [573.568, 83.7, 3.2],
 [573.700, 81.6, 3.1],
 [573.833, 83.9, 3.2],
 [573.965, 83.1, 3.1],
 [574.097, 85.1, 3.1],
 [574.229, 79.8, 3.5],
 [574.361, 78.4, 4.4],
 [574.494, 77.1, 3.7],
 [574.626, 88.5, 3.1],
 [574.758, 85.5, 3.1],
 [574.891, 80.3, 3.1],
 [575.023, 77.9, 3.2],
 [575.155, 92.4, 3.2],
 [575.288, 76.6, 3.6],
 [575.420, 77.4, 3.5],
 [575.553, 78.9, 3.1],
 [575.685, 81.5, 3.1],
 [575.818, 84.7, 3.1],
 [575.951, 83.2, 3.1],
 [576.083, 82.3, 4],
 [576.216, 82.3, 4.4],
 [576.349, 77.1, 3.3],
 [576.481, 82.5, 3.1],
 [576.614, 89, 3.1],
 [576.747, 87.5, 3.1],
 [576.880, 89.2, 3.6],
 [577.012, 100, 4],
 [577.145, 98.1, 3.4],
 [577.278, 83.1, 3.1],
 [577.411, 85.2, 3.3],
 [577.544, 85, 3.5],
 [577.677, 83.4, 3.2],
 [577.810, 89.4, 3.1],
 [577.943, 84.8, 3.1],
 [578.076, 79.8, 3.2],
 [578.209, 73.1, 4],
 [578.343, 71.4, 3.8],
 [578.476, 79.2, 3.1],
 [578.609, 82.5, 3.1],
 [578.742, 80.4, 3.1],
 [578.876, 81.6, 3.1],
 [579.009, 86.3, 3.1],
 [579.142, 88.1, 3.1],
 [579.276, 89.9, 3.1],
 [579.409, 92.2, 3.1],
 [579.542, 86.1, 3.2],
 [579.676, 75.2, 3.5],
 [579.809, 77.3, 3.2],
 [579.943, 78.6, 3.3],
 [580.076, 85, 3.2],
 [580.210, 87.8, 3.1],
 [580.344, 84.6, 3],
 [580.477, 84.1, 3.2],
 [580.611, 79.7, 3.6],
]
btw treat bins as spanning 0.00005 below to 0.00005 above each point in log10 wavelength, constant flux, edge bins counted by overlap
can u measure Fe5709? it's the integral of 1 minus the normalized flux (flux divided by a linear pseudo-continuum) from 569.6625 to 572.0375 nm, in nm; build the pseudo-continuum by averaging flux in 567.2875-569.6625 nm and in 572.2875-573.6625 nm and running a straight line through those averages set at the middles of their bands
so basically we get 0.07 nm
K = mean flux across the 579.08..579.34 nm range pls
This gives 88.8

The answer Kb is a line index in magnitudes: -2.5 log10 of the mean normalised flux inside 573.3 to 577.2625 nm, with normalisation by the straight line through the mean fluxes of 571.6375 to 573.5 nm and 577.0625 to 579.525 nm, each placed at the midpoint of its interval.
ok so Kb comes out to 0.015 mag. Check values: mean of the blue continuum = 85.5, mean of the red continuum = 84.2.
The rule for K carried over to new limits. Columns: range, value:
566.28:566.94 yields 80.8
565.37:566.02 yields 79.3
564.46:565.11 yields 77.2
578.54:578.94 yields 81.4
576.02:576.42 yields 80.6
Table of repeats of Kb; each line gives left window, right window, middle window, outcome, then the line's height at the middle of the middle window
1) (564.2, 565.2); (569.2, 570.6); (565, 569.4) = -0.017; 79.2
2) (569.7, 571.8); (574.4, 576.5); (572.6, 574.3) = -0.047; 81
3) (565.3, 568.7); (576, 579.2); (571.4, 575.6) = -0.008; 82.8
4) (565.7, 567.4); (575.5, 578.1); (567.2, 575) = 0.006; 82.6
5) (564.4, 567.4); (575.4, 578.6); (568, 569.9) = -0.003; 80.6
